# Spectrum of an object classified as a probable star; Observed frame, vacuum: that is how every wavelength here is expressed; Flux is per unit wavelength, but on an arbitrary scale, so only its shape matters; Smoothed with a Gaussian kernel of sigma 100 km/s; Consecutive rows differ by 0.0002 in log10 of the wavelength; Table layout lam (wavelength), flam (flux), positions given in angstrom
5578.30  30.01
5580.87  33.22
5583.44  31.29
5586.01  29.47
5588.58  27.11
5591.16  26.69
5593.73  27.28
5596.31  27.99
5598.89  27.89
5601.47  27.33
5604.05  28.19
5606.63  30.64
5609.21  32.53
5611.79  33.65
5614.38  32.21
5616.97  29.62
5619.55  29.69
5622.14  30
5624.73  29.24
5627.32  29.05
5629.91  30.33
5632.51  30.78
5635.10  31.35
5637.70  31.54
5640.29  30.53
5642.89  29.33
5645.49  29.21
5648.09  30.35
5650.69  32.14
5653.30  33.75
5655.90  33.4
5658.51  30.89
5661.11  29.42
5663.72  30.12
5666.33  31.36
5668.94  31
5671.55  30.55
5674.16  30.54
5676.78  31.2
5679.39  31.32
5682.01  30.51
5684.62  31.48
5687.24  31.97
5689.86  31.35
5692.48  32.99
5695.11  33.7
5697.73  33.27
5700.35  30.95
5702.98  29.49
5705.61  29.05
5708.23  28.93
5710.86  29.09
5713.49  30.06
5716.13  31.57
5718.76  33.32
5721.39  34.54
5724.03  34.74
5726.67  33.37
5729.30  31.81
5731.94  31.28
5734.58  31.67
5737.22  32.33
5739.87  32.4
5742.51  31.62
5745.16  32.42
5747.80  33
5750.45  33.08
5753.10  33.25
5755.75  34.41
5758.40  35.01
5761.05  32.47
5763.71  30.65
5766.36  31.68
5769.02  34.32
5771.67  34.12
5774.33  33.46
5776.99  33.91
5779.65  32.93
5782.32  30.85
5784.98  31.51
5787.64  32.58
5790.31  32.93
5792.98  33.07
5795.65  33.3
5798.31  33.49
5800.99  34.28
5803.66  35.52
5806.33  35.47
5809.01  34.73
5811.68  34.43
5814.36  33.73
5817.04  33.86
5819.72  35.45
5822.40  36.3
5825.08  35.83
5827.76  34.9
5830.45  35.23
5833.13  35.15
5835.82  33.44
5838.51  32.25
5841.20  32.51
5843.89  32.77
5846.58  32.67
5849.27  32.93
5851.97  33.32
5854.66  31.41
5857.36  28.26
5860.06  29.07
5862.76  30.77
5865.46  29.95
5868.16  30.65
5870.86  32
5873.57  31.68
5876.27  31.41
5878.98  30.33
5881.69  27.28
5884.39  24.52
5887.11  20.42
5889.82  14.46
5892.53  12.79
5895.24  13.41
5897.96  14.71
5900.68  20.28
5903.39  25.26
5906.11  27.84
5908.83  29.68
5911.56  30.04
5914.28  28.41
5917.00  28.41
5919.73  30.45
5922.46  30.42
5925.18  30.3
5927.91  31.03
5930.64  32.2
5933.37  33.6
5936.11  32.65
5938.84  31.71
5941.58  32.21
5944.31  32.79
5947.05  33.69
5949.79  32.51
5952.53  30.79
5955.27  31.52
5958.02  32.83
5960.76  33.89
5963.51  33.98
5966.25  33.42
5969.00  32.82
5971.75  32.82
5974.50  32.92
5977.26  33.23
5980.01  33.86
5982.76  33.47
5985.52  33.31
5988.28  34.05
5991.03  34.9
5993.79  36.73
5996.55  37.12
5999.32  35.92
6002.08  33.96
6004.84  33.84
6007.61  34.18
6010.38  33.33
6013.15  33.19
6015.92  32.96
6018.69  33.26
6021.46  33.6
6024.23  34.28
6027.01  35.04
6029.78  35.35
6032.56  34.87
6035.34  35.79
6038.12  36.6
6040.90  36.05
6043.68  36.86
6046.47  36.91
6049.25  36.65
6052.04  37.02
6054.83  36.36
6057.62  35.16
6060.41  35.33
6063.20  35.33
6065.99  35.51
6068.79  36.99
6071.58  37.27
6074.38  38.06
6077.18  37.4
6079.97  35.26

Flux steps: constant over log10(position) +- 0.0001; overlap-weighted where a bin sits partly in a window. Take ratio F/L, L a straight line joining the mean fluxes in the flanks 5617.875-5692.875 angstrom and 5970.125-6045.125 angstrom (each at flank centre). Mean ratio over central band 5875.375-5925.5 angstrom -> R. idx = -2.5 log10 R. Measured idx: 0.33 mag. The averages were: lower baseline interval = 30.8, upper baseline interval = 34.5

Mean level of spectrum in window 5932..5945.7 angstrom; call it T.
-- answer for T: 32.6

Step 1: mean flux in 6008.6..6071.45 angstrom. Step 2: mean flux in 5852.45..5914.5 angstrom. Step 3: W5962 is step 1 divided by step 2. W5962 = 1.36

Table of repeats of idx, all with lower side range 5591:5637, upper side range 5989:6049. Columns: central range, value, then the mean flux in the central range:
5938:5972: 0.05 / 32.7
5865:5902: 0.37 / 23.7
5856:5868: 0.12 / 29.6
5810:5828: -0.08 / 34.9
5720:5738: -0.05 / 32.8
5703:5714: 0.06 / 29.3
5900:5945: 0.13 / 30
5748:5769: -0.05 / 33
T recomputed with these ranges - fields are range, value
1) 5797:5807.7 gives 34.7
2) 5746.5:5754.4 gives 33.1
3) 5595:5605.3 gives 27.8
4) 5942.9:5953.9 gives 32.5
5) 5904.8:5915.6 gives 29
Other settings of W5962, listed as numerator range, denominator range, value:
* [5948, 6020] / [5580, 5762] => 1.08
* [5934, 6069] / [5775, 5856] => 1.02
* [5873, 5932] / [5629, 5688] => 0.83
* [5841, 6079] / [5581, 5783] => 1.02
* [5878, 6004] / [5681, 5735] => 0.94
